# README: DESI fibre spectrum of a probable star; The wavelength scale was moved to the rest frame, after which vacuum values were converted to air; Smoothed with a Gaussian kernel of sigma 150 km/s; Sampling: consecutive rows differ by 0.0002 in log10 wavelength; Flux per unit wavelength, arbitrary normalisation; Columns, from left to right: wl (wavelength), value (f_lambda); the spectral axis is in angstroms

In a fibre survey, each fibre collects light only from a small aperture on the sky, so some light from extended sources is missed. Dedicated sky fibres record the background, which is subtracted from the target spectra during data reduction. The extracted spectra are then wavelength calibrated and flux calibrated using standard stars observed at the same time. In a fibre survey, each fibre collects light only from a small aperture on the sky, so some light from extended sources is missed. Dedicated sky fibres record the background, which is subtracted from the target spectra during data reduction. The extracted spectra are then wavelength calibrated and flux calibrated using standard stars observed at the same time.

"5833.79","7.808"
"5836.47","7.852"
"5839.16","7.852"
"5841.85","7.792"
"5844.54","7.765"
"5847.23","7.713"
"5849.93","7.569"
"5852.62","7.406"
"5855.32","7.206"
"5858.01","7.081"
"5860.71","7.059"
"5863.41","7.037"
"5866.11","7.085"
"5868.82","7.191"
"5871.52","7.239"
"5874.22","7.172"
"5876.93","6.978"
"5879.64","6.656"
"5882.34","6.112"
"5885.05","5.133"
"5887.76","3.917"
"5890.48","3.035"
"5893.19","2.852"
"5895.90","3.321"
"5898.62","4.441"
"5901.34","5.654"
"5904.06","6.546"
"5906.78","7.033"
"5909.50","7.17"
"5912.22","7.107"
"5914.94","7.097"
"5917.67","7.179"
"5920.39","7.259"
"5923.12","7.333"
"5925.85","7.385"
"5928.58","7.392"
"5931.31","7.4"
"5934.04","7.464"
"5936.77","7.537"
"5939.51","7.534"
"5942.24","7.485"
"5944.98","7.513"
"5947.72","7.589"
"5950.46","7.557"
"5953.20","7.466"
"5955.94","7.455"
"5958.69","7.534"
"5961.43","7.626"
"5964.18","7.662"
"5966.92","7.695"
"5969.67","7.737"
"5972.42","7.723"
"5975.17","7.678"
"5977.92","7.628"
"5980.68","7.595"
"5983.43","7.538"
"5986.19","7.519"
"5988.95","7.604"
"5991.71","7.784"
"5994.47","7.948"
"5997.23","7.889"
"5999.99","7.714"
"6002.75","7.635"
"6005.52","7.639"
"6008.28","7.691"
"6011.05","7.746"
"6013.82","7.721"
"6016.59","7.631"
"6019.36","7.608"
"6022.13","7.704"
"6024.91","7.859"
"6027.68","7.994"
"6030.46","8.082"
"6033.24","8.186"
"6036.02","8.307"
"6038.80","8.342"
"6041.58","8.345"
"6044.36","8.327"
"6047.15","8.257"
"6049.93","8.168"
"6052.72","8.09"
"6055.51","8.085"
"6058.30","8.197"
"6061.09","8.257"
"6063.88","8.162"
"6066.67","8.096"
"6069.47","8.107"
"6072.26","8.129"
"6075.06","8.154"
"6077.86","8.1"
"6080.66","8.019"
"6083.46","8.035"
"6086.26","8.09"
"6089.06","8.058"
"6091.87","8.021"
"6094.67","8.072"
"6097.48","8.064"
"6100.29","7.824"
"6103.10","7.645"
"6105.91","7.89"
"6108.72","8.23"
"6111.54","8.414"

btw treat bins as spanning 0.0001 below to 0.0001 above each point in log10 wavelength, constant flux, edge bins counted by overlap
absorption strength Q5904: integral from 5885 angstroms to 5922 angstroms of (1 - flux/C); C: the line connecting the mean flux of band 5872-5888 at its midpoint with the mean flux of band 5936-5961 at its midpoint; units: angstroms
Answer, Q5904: 6.2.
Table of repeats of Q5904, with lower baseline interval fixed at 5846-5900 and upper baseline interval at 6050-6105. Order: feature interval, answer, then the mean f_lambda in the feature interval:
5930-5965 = -3.63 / 7.52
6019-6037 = -0.91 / 7.97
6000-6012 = -0.49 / 7.68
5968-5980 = -1.04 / 7.68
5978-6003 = -1.60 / 7.69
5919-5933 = -1.58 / 7.36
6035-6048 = -1.01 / 8.32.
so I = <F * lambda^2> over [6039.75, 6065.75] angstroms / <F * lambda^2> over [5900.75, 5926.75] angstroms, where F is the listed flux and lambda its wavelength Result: 1.23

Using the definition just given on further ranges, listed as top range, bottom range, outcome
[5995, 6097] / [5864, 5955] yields 1.28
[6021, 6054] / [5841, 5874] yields 1.18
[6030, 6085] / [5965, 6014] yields 1.09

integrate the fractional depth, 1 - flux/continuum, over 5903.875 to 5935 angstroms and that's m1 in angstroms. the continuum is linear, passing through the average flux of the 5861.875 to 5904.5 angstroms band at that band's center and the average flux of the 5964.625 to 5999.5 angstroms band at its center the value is -4.1 angstroms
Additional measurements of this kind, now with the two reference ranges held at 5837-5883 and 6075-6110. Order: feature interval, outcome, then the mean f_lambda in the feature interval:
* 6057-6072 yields -0.5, 8.16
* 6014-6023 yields 0.1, 7.66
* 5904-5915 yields 0.6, 7.03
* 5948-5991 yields 0.0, 7.6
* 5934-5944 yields 0.0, 7.51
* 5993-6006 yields -0.1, 7.78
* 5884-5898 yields 7.0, 3.66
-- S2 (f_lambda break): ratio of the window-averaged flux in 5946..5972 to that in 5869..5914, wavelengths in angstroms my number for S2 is 1.33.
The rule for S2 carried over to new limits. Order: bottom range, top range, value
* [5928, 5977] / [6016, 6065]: 1.07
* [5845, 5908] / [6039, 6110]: 1.31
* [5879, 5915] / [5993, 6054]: 1.49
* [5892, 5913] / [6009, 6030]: 1.41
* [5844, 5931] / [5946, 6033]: 1.19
